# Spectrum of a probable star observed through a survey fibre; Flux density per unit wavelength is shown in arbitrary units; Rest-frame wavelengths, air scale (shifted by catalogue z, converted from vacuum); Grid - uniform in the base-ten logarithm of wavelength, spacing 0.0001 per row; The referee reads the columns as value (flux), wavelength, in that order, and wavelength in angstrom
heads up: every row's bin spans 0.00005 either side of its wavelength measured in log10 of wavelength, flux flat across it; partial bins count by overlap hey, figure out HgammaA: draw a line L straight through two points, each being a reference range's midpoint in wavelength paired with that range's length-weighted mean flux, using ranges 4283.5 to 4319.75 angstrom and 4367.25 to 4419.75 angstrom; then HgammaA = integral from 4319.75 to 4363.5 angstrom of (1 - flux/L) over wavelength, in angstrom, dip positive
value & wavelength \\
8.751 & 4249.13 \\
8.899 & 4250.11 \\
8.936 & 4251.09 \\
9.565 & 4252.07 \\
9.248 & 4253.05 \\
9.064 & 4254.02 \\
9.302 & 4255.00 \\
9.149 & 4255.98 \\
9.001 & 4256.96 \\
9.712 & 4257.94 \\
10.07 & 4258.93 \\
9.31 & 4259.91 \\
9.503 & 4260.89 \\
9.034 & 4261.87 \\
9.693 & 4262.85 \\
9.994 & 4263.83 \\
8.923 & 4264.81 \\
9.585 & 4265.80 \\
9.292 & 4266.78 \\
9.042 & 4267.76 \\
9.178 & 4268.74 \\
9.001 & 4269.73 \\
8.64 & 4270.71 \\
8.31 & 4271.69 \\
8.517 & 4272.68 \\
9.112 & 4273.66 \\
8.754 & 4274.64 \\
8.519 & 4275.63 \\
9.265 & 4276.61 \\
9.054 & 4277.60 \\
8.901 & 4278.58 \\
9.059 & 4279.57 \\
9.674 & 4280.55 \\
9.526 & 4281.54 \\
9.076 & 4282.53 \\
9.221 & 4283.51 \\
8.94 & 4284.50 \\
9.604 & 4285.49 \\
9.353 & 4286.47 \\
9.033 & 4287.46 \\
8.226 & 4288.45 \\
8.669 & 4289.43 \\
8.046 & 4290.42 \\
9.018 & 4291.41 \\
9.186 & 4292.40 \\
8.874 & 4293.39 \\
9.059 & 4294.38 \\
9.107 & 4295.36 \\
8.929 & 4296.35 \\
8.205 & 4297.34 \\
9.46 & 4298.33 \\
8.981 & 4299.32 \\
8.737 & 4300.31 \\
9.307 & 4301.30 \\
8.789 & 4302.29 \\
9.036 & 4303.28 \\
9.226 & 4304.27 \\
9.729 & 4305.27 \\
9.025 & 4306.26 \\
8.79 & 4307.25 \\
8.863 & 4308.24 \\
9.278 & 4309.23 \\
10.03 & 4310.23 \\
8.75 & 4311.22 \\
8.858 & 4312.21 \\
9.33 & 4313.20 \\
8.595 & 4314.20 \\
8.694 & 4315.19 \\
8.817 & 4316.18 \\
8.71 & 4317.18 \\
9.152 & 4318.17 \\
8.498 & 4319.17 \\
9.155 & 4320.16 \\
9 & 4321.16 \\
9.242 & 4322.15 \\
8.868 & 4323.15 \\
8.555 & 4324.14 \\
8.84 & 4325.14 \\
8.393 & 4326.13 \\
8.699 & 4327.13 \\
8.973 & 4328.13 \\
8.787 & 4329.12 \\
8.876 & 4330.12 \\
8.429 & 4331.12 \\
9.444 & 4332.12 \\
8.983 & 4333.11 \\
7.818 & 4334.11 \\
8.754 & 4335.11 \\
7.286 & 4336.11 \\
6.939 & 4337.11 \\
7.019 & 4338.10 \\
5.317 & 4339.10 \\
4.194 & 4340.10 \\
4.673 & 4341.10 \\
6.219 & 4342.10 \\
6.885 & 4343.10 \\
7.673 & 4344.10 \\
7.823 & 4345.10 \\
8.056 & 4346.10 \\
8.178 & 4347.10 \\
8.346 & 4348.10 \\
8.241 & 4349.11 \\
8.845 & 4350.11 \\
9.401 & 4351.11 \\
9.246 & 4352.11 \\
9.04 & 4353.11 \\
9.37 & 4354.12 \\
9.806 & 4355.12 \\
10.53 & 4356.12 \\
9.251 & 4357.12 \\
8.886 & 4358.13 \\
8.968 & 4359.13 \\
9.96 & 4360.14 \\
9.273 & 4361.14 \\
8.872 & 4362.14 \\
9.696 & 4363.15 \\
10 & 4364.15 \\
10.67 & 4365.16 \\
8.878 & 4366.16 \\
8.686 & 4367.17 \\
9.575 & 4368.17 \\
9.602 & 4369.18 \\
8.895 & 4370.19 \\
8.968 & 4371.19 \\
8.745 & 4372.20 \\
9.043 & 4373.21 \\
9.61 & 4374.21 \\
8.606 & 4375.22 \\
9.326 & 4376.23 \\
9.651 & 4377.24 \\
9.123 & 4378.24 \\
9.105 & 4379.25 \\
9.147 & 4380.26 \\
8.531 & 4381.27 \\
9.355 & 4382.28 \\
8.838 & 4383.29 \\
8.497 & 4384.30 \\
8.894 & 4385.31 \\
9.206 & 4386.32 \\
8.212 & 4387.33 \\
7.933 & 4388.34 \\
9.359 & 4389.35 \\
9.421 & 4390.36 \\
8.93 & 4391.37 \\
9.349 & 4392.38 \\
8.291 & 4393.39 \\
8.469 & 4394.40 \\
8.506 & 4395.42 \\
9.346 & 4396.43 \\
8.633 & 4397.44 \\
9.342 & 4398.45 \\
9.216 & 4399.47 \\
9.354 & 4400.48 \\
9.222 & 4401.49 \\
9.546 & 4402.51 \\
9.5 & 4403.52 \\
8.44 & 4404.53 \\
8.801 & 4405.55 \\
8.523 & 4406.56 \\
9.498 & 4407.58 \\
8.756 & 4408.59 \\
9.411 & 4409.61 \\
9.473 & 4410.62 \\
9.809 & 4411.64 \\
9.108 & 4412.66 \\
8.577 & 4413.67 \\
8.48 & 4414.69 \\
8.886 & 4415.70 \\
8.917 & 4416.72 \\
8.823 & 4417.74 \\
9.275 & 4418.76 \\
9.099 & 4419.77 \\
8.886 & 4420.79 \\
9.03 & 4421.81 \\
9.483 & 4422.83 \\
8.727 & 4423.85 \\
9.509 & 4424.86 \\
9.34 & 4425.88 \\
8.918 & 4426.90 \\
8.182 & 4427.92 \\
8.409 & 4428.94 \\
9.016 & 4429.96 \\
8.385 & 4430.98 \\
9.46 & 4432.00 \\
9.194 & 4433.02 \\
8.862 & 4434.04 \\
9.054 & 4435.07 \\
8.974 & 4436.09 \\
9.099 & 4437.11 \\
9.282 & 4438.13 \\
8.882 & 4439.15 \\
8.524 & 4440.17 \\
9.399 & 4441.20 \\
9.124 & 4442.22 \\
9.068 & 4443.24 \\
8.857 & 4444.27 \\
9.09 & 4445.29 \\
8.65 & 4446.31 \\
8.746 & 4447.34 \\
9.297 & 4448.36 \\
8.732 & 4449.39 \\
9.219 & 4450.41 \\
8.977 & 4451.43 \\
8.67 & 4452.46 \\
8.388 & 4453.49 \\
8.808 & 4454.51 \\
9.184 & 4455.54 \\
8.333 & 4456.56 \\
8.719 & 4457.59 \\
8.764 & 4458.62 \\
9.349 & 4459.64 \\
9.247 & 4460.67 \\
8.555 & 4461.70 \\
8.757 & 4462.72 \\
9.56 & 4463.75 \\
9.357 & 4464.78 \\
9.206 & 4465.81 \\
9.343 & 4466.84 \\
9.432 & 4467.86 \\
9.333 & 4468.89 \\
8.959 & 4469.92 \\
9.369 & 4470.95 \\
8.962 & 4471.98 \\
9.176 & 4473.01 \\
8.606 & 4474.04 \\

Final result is 3.00 angstrom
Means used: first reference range 8.97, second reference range 9.02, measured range 8.38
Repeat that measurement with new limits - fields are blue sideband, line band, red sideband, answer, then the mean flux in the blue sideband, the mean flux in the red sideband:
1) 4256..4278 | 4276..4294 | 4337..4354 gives -0.54 angstrom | 9.16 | 7.47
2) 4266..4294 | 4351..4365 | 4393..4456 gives -0.79 angstrom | 8.97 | 8.98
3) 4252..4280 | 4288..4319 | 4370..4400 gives 0.50 angstrom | 9.16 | 8.95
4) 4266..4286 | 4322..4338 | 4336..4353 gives -1.62 angstrom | 9.05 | 7.36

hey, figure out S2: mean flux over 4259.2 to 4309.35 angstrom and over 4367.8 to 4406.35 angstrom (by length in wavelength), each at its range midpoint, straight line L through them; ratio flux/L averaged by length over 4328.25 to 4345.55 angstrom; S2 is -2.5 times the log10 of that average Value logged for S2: 0.22 mag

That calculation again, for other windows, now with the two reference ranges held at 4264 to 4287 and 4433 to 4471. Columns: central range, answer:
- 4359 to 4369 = -0.05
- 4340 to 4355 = 0.15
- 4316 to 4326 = 0.02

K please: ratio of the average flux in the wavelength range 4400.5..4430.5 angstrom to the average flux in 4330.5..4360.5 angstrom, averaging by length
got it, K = 1.1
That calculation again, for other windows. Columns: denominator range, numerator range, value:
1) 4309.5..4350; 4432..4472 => 1.10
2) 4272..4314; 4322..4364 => 0.93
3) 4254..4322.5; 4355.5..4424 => 1.00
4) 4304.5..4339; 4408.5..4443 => 1.04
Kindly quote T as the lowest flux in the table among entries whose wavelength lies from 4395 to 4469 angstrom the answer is 8.182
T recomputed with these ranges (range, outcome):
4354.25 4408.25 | 7.933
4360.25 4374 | 8.686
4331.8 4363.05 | 4.194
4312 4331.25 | 8.393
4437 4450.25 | 8.524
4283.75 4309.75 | 8.046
